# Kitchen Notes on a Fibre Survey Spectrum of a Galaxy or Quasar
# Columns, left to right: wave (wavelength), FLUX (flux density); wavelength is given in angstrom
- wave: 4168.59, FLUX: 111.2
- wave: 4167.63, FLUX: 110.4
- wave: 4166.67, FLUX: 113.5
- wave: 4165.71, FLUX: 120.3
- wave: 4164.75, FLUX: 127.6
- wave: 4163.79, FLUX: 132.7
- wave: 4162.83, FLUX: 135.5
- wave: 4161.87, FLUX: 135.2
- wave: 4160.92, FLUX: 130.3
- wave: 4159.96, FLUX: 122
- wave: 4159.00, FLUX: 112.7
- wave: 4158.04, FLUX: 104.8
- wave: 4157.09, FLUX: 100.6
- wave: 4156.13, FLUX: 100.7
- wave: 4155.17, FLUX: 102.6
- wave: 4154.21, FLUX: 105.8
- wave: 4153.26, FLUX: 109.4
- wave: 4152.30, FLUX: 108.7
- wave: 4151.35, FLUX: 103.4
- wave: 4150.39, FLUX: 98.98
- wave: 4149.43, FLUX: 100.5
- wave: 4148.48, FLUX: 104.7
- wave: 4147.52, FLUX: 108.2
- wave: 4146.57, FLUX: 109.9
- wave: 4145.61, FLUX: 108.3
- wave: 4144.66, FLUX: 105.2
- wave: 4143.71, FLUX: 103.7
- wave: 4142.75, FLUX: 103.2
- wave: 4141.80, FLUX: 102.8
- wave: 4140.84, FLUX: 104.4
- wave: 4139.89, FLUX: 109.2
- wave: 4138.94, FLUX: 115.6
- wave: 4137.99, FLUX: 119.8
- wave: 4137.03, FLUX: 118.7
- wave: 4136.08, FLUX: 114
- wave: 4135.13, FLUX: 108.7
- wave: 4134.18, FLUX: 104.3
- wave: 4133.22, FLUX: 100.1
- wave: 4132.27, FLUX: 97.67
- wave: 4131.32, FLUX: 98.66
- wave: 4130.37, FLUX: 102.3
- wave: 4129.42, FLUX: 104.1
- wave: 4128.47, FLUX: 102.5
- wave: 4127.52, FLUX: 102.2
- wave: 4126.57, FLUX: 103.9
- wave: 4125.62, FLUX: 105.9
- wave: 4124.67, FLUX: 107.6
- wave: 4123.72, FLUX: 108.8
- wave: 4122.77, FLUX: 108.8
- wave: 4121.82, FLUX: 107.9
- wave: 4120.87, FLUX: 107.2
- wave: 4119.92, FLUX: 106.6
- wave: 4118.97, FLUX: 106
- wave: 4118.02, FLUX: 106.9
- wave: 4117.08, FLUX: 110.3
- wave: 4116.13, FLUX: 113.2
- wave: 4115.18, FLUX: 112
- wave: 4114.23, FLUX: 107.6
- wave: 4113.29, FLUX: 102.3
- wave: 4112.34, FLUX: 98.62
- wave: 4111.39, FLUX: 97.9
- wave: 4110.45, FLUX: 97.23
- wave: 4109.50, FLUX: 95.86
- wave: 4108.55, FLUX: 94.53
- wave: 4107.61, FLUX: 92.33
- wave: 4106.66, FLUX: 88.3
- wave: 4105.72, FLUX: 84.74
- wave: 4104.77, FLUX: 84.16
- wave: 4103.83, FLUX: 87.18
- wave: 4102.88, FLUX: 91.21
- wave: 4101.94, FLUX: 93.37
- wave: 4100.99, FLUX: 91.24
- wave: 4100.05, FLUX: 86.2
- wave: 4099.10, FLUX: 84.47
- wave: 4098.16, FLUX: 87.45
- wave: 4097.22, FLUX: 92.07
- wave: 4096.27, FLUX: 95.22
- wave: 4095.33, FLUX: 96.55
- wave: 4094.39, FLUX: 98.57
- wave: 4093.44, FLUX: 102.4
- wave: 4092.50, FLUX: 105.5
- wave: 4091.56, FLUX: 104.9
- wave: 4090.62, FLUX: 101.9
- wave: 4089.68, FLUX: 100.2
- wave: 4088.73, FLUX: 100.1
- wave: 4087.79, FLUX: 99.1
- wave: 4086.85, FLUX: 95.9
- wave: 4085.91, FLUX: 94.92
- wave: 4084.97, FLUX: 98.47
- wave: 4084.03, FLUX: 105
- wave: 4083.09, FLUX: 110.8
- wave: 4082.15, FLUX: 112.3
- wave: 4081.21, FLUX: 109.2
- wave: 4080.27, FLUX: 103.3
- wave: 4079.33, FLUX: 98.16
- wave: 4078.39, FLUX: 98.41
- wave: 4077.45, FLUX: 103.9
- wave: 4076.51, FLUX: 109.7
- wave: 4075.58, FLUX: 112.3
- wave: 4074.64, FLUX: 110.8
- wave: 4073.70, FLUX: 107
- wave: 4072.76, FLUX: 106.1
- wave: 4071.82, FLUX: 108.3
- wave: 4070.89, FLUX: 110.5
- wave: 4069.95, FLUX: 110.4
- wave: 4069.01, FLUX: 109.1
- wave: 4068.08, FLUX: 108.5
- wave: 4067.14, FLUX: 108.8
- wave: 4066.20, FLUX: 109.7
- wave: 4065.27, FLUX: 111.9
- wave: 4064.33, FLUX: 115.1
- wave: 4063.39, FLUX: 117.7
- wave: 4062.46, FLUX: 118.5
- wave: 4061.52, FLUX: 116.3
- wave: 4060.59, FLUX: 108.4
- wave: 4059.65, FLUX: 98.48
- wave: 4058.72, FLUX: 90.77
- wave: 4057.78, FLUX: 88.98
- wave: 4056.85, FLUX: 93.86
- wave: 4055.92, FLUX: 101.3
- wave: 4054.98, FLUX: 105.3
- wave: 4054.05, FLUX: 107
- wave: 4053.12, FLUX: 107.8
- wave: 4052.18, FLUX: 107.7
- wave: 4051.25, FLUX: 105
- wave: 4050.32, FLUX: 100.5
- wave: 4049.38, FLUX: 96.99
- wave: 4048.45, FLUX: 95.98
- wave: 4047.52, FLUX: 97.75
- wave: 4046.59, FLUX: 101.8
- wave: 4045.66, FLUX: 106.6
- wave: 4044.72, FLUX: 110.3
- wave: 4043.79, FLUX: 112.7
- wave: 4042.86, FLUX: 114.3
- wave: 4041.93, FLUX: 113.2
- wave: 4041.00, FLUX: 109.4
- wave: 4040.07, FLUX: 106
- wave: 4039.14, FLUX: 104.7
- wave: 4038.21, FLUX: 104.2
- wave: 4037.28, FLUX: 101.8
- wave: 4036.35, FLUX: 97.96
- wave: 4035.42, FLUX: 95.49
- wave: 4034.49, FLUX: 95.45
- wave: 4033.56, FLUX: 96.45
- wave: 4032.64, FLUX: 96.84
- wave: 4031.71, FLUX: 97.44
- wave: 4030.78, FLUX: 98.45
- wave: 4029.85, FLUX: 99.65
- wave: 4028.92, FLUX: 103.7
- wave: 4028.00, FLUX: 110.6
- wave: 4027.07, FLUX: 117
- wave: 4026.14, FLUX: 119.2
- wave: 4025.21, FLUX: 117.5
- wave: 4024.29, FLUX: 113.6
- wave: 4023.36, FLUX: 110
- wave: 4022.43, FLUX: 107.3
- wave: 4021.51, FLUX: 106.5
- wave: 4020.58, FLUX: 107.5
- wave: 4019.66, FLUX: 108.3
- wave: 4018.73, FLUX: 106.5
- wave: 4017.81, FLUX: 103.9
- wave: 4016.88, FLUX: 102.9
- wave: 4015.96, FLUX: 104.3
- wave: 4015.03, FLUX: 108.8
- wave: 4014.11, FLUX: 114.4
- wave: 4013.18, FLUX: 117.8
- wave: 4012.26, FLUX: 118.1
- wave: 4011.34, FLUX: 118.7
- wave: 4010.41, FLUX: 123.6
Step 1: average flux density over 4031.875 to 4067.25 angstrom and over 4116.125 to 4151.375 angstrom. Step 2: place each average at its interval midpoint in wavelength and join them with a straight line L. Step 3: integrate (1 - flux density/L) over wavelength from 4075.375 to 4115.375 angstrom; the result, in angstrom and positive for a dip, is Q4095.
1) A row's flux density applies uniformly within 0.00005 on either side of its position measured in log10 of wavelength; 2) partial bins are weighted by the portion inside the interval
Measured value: 2.8 angstrom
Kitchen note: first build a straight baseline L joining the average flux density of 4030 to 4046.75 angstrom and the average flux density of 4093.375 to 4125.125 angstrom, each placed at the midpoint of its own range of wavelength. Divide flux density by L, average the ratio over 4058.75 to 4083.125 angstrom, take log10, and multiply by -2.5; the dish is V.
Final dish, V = -0.078 mag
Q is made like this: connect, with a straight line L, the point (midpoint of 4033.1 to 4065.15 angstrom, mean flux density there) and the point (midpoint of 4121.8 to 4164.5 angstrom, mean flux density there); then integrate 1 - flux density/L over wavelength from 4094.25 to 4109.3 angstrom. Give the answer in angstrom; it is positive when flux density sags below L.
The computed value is 2.3 angstrom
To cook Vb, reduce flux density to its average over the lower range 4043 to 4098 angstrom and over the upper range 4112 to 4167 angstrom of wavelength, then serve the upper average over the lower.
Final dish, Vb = 1.05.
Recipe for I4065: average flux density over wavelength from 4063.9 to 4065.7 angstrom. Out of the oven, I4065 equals 113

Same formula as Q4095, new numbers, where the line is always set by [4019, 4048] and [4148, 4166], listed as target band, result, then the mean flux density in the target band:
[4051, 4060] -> 0.6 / 101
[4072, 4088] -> 0.6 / 105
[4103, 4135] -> 2.8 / 101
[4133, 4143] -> 0.2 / 110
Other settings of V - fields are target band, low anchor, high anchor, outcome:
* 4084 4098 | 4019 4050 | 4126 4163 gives 0.08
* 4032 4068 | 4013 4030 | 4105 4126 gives 0.03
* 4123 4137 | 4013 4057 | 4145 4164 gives 0.05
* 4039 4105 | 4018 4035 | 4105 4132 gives 0.01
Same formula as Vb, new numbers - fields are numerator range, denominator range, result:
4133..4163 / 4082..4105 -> 1.13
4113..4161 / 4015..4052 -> 1.02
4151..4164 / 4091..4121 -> 1.17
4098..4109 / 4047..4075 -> 0.84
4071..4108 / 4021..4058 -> 0.95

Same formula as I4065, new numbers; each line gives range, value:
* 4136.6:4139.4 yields 118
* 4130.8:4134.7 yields 100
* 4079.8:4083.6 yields 109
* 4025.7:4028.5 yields 115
